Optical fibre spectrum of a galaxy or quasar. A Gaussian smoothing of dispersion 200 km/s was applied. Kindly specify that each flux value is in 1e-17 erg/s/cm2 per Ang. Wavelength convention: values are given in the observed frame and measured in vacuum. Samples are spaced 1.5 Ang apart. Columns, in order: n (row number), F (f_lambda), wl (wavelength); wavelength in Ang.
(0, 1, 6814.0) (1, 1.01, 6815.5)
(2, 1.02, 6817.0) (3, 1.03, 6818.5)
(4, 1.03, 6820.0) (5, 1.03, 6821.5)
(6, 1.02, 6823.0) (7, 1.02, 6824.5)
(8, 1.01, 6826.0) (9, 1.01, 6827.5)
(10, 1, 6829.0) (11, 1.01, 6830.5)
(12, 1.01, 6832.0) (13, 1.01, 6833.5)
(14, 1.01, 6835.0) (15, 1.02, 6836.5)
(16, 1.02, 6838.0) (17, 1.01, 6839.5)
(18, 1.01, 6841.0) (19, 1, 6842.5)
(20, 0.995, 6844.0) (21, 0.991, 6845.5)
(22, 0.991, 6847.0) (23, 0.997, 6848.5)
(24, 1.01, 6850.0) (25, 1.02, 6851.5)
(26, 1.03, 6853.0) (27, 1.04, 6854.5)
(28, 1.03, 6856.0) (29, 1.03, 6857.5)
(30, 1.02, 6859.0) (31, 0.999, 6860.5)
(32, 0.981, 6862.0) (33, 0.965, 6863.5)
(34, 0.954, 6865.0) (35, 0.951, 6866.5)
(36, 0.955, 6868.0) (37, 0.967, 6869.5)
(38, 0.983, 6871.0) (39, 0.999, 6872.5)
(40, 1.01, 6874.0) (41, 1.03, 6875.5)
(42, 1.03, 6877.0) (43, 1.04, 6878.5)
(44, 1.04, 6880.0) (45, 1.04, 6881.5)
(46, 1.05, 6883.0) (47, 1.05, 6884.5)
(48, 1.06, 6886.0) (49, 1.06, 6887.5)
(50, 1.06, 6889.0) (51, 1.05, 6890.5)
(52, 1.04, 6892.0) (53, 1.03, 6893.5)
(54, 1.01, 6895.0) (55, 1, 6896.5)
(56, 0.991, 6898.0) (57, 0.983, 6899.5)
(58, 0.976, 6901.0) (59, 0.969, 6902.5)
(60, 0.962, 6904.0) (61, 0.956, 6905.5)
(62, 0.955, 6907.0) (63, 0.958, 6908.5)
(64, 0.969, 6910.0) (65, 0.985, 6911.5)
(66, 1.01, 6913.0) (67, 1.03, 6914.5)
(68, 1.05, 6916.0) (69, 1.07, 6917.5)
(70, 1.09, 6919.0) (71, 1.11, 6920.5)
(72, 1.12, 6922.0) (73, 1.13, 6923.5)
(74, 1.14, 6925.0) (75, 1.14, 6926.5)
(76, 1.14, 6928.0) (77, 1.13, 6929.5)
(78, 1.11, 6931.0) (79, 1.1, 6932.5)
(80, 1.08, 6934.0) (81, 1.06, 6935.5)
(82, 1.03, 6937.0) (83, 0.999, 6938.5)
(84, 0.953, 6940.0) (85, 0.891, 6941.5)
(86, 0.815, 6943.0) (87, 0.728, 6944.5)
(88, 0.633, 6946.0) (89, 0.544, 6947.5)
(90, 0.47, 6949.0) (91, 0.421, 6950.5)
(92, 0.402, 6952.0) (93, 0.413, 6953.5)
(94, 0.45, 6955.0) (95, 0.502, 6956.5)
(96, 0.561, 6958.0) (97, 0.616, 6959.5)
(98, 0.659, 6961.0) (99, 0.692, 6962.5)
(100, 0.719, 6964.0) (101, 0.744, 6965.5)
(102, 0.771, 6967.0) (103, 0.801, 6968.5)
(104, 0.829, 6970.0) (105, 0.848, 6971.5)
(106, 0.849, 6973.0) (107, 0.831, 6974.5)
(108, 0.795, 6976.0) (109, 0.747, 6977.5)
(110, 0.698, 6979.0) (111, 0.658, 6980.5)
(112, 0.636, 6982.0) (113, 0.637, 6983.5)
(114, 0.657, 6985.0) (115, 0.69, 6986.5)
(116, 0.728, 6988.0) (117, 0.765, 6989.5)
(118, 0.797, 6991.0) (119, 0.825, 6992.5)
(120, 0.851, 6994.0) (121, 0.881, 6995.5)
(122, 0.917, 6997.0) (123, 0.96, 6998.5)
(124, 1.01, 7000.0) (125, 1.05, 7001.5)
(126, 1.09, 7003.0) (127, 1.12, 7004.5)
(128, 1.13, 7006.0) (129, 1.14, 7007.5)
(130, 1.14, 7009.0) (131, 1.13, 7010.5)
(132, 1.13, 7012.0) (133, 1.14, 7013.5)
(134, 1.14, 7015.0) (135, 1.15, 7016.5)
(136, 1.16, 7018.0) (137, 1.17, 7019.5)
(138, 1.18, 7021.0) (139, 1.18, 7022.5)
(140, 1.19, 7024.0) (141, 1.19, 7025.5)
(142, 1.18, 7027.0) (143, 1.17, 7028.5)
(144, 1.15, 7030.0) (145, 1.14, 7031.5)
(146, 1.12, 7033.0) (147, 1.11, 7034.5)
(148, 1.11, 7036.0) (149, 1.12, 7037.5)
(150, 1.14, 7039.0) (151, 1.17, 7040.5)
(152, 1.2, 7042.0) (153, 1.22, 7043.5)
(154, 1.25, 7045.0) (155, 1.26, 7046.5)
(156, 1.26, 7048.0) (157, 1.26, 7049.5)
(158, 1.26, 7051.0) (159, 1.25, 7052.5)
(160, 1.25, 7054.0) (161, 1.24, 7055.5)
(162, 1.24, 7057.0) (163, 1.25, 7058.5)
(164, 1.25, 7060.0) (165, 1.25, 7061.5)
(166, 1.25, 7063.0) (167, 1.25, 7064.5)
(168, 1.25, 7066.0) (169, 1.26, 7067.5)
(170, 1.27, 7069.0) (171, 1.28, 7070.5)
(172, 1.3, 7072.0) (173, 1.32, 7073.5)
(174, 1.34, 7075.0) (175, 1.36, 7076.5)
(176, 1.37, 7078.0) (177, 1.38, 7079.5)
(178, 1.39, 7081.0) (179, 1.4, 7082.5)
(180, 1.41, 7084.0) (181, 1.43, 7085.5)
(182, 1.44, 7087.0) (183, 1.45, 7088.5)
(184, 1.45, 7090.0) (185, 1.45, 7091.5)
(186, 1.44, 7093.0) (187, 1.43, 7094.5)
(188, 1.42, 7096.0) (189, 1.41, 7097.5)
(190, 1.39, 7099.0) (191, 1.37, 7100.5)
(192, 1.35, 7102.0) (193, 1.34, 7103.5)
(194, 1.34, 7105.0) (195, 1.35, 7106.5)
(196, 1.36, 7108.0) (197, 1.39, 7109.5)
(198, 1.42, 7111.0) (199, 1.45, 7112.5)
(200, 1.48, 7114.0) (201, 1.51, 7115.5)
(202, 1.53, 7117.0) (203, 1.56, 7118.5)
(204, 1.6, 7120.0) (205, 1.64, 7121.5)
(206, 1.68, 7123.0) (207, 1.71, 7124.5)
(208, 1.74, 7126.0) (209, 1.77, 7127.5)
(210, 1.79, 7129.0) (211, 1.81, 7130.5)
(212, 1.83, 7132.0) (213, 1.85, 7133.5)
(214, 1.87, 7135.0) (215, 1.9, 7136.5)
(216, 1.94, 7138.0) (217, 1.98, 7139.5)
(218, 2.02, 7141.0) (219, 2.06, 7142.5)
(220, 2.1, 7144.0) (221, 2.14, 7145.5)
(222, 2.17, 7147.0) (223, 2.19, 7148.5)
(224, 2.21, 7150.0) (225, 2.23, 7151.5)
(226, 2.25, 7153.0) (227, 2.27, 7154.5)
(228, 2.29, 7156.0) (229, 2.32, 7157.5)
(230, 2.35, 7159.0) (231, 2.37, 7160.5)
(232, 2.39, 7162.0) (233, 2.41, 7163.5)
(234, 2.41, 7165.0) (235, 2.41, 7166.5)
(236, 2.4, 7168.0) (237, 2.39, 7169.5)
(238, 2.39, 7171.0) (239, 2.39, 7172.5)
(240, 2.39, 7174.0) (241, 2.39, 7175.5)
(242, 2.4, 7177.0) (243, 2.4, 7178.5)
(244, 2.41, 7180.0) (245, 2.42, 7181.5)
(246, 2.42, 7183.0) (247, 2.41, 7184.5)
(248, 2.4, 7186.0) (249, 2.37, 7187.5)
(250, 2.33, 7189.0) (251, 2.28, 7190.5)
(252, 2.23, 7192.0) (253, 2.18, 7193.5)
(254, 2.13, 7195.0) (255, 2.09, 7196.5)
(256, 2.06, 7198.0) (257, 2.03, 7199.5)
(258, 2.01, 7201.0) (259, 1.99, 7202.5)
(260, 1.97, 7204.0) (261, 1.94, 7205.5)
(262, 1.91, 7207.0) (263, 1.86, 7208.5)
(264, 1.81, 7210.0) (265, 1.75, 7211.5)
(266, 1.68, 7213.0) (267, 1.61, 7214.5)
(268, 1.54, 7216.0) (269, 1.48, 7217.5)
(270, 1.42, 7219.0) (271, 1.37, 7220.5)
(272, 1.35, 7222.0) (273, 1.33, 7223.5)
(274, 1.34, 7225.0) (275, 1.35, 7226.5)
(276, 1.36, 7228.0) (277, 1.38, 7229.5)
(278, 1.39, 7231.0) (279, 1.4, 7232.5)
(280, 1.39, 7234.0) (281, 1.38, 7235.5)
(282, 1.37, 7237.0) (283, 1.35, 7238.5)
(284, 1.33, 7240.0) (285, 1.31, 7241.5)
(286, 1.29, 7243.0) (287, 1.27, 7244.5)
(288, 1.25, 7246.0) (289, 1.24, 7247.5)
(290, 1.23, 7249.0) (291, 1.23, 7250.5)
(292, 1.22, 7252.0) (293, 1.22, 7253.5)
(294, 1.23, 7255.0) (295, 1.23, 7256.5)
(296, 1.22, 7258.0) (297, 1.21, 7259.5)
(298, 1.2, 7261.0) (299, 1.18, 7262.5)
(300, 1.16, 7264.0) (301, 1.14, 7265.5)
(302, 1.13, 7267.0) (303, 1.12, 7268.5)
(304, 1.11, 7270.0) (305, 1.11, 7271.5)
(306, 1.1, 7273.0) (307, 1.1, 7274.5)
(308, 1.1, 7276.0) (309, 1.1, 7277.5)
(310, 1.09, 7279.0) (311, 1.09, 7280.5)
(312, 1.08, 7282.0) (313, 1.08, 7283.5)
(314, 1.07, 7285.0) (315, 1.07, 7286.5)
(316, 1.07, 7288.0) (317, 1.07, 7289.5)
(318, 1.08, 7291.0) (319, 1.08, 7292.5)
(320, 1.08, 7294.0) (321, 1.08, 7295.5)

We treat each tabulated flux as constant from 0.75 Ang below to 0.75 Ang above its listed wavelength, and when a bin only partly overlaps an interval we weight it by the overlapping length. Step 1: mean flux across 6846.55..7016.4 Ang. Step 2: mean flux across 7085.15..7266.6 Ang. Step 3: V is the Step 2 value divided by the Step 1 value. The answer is 1.9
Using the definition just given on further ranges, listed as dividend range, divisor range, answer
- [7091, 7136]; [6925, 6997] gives 1.99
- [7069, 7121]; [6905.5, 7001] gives 1.68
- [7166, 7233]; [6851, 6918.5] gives 1.95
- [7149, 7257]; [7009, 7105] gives 1.48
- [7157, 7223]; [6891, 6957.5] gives 2.30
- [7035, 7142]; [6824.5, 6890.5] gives 1.42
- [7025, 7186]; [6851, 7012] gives 1.81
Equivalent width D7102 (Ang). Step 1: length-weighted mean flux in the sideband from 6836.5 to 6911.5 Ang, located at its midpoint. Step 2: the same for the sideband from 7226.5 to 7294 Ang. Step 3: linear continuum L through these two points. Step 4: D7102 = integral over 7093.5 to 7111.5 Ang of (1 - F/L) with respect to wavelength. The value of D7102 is -4.2 Ang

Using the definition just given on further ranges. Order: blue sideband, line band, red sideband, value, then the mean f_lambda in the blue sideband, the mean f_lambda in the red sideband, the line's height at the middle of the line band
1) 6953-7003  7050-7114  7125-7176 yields 9.8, 0.752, 2.16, 1.6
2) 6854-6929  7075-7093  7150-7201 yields 4.6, 1.02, 2.32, 1.9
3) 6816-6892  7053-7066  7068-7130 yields 1.3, 1.01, 1.45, 1.38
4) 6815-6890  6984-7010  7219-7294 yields 3.8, 1.01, 1.22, 1.09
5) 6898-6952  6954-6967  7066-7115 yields 5.3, 0.956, 1.38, 1.05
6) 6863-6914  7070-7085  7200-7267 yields -1.5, 1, 1.43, 1.24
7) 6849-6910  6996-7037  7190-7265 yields 3.1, 1.01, 1.53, 1.21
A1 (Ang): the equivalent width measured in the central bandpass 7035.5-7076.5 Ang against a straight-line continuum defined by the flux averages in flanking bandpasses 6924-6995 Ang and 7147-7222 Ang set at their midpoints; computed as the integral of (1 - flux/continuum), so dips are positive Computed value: 3.6 Ang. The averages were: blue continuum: 0.779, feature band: 1.24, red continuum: 2.14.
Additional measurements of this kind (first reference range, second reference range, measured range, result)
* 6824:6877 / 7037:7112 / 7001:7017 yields 1.3 Ang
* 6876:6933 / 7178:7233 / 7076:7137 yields 3.3 Ang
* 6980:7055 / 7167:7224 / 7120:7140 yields -1.3 Ang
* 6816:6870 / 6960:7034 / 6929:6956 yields 5.1 Ang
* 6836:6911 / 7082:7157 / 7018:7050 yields 6.1 Ang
